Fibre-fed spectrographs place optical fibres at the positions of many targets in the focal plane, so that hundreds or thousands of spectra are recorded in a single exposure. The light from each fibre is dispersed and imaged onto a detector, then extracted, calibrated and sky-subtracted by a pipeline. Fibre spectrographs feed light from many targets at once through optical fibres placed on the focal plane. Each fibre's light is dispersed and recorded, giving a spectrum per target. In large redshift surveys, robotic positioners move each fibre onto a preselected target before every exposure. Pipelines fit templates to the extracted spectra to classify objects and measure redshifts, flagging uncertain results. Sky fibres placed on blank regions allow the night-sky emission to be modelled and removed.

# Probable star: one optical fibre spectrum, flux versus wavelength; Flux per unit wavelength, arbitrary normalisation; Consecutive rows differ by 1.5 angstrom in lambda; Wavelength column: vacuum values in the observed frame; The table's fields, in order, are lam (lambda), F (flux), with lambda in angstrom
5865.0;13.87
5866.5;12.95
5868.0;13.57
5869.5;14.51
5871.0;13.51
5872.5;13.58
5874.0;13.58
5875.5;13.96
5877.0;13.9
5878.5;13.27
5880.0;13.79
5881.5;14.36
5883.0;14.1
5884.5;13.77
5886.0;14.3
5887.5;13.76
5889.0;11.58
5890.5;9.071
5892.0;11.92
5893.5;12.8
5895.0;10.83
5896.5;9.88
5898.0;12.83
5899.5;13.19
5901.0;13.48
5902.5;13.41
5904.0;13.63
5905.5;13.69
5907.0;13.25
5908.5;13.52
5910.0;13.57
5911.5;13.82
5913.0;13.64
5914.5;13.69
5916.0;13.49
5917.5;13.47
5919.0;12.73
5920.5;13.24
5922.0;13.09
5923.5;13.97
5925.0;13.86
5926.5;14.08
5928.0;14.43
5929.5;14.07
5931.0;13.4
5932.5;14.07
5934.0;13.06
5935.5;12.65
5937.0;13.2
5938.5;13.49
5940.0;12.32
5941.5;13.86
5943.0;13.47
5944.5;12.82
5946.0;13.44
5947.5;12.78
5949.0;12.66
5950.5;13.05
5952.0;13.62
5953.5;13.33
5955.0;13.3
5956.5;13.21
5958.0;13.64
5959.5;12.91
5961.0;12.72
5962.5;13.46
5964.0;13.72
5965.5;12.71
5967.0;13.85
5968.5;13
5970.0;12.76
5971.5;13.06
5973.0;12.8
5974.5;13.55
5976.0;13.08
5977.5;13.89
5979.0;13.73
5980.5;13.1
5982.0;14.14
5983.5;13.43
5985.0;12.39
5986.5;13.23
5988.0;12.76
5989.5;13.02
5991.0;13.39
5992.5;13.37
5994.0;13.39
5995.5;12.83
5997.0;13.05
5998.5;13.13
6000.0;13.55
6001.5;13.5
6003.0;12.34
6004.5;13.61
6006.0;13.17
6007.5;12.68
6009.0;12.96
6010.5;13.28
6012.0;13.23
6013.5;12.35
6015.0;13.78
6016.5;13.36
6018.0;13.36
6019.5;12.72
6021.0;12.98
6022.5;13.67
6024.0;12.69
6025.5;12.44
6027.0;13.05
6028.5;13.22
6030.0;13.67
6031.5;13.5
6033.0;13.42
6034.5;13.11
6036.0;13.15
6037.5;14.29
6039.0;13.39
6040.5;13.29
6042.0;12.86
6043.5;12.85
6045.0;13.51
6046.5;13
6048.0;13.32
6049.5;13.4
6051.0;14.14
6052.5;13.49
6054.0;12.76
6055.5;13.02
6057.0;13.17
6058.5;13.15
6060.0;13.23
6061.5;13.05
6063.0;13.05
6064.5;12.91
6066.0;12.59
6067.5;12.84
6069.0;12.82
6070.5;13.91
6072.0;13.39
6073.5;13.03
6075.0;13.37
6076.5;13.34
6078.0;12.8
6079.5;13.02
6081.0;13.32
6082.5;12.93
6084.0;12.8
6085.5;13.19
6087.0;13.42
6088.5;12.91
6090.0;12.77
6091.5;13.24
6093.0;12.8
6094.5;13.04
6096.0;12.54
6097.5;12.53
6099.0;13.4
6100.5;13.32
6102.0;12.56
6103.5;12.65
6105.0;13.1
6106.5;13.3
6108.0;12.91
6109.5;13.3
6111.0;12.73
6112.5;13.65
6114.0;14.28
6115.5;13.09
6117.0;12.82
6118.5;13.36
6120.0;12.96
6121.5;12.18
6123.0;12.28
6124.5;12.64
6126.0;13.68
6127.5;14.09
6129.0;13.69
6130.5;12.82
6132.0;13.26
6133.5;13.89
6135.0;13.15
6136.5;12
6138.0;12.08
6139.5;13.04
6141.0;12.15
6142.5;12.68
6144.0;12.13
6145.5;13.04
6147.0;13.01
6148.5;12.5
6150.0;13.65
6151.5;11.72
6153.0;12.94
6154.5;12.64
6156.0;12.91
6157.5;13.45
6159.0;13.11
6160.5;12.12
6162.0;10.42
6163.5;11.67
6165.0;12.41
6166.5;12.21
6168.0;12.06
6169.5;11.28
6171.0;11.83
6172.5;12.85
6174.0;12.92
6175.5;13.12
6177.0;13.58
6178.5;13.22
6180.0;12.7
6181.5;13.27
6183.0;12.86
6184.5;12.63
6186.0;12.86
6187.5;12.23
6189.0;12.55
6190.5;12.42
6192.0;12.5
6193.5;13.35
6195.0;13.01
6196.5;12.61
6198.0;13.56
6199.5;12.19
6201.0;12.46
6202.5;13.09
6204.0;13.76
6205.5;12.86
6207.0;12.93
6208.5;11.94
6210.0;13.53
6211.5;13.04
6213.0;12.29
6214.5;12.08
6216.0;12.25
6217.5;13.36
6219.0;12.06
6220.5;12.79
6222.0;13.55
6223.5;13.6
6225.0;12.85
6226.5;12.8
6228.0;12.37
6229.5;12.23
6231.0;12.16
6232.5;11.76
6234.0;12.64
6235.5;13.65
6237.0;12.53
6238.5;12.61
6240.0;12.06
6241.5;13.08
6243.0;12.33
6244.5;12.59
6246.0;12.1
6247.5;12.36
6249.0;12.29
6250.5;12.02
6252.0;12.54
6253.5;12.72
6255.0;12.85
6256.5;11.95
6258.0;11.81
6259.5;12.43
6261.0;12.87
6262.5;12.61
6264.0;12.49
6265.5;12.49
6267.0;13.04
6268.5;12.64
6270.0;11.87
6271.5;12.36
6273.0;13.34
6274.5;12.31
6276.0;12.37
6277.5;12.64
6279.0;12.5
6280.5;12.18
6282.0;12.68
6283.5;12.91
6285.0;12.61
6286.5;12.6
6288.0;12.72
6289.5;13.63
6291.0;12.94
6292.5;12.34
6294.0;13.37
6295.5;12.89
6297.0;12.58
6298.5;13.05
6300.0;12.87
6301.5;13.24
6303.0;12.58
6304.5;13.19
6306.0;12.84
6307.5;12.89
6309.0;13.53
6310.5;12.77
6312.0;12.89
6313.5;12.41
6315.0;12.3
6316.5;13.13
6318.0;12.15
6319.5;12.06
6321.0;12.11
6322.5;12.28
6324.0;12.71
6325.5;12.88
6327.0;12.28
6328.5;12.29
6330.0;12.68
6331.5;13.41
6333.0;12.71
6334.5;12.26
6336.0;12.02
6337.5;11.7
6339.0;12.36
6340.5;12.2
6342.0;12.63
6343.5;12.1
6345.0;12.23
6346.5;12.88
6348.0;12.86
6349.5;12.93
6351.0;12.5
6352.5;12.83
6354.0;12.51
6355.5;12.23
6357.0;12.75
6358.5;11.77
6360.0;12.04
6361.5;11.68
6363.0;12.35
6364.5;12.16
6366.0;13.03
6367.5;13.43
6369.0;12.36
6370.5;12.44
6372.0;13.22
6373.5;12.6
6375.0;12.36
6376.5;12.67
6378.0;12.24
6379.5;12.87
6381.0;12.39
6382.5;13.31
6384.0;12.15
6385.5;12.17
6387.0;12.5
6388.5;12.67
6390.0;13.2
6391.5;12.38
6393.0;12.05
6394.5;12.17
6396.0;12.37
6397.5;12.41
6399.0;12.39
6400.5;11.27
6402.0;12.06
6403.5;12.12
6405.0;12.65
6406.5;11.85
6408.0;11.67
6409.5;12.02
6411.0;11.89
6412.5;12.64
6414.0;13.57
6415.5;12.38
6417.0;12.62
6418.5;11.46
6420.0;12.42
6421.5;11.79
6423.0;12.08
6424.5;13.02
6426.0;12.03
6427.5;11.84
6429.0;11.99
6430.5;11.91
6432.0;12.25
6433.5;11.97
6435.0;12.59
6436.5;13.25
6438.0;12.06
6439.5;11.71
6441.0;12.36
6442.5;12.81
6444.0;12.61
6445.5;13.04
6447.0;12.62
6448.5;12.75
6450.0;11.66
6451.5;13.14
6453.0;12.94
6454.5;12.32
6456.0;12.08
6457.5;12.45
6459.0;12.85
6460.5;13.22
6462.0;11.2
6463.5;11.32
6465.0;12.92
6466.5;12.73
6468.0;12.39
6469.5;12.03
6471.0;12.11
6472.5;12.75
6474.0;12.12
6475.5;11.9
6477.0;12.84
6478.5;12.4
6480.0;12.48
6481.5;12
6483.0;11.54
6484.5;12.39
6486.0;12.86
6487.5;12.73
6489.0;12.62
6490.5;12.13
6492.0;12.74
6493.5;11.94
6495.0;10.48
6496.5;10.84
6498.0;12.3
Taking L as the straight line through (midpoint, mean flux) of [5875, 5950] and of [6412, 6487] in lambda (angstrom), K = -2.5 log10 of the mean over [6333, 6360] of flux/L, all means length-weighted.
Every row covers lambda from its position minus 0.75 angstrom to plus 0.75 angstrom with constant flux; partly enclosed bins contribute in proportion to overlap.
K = 0.01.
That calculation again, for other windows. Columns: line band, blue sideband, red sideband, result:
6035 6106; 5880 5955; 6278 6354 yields -0.01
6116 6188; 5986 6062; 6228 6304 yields 0.01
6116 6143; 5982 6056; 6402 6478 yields 0.00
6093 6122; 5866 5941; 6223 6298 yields -0.01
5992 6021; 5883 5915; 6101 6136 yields -0.01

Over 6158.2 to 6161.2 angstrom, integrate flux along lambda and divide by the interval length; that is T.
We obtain 12.6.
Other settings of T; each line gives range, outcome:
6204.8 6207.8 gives 12.9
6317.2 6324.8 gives 12.3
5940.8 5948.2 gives 13.3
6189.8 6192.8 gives 12.5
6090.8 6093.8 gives 13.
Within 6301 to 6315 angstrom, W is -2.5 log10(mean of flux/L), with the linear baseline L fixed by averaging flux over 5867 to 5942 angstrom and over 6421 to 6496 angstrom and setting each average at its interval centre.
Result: -0.03 mag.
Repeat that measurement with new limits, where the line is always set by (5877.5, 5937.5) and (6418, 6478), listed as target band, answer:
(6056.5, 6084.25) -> -0.01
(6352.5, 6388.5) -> 0.00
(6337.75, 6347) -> 0.01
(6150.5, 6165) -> 0.04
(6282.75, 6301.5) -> -0.03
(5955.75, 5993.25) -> -0.01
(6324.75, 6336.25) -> -0.01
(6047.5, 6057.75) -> -0.03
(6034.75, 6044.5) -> -0.03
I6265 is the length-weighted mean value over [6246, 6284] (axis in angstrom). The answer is 12.5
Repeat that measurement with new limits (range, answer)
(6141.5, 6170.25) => 12.4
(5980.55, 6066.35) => 13.2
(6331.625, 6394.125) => 12.5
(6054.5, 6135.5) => 13.1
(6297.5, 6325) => 12.7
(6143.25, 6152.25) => 12.7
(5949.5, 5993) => 13.2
